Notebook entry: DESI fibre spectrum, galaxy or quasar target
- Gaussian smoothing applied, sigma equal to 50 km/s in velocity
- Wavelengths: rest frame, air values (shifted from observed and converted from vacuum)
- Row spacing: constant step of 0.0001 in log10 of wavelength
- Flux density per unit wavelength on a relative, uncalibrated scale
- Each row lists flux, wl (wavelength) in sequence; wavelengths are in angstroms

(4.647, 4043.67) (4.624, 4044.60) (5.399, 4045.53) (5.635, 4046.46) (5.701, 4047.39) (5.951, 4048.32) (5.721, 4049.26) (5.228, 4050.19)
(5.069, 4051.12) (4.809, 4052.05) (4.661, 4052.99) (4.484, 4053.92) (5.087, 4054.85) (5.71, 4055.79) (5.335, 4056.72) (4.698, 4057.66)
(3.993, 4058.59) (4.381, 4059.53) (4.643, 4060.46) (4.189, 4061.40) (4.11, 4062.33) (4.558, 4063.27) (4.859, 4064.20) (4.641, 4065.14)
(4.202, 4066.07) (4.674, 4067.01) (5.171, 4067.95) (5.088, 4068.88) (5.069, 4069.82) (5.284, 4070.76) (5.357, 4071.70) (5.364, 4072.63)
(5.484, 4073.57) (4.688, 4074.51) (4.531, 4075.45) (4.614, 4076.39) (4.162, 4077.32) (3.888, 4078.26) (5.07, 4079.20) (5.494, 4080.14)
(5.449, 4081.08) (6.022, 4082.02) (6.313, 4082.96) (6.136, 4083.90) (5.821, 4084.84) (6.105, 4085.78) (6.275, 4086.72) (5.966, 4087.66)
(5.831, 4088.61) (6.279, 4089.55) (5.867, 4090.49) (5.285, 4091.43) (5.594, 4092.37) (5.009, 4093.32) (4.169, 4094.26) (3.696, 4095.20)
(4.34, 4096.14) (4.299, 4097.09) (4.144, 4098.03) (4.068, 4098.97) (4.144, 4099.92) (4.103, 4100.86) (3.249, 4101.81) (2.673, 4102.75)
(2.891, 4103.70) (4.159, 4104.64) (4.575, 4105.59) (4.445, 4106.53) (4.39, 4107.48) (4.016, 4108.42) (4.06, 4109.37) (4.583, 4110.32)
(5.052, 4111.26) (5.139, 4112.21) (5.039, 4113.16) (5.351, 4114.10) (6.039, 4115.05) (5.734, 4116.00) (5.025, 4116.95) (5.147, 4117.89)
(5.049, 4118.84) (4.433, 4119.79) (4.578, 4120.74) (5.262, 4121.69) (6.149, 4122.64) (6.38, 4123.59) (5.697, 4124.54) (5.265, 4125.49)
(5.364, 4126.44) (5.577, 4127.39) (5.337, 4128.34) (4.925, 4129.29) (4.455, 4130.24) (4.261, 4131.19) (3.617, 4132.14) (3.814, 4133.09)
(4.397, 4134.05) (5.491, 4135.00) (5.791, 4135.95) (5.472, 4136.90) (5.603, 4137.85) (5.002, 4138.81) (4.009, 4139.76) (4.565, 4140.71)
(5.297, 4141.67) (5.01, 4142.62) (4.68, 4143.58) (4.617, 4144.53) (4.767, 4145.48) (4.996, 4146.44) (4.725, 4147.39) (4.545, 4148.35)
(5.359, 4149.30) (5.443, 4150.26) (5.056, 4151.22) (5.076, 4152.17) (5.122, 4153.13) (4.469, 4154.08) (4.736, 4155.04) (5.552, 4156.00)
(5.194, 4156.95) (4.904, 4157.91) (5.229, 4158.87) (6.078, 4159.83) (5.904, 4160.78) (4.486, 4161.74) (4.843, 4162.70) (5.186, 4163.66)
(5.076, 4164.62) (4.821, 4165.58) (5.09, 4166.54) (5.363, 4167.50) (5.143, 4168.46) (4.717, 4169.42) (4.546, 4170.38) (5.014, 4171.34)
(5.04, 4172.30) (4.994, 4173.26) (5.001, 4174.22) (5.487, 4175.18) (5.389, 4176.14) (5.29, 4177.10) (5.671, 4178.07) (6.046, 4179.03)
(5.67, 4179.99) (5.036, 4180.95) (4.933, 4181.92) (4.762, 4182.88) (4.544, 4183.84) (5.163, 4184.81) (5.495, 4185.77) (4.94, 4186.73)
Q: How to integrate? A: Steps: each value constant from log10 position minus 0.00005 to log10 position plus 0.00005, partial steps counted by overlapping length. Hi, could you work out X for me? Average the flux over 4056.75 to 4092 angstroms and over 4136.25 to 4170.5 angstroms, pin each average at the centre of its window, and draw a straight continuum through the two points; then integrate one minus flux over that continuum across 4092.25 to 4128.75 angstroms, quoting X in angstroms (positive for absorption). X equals 2.6 angstroms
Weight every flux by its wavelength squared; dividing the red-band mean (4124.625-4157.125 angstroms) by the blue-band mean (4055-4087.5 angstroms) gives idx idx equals 1.01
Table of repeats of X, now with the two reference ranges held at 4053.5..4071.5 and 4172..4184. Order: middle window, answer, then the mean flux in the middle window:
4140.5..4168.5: 0.5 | 5.05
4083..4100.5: -1.1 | 5.19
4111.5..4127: -1.1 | 5.35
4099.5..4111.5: 2.3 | 4.01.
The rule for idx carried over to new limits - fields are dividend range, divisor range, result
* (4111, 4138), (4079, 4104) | 1.05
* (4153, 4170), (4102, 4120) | 1.14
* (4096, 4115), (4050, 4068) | 0.93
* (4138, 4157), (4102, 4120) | 1.09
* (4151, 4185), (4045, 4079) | 1.10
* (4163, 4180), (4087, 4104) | 1.18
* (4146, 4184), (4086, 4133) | 1.09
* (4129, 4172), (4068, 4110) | 1.05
